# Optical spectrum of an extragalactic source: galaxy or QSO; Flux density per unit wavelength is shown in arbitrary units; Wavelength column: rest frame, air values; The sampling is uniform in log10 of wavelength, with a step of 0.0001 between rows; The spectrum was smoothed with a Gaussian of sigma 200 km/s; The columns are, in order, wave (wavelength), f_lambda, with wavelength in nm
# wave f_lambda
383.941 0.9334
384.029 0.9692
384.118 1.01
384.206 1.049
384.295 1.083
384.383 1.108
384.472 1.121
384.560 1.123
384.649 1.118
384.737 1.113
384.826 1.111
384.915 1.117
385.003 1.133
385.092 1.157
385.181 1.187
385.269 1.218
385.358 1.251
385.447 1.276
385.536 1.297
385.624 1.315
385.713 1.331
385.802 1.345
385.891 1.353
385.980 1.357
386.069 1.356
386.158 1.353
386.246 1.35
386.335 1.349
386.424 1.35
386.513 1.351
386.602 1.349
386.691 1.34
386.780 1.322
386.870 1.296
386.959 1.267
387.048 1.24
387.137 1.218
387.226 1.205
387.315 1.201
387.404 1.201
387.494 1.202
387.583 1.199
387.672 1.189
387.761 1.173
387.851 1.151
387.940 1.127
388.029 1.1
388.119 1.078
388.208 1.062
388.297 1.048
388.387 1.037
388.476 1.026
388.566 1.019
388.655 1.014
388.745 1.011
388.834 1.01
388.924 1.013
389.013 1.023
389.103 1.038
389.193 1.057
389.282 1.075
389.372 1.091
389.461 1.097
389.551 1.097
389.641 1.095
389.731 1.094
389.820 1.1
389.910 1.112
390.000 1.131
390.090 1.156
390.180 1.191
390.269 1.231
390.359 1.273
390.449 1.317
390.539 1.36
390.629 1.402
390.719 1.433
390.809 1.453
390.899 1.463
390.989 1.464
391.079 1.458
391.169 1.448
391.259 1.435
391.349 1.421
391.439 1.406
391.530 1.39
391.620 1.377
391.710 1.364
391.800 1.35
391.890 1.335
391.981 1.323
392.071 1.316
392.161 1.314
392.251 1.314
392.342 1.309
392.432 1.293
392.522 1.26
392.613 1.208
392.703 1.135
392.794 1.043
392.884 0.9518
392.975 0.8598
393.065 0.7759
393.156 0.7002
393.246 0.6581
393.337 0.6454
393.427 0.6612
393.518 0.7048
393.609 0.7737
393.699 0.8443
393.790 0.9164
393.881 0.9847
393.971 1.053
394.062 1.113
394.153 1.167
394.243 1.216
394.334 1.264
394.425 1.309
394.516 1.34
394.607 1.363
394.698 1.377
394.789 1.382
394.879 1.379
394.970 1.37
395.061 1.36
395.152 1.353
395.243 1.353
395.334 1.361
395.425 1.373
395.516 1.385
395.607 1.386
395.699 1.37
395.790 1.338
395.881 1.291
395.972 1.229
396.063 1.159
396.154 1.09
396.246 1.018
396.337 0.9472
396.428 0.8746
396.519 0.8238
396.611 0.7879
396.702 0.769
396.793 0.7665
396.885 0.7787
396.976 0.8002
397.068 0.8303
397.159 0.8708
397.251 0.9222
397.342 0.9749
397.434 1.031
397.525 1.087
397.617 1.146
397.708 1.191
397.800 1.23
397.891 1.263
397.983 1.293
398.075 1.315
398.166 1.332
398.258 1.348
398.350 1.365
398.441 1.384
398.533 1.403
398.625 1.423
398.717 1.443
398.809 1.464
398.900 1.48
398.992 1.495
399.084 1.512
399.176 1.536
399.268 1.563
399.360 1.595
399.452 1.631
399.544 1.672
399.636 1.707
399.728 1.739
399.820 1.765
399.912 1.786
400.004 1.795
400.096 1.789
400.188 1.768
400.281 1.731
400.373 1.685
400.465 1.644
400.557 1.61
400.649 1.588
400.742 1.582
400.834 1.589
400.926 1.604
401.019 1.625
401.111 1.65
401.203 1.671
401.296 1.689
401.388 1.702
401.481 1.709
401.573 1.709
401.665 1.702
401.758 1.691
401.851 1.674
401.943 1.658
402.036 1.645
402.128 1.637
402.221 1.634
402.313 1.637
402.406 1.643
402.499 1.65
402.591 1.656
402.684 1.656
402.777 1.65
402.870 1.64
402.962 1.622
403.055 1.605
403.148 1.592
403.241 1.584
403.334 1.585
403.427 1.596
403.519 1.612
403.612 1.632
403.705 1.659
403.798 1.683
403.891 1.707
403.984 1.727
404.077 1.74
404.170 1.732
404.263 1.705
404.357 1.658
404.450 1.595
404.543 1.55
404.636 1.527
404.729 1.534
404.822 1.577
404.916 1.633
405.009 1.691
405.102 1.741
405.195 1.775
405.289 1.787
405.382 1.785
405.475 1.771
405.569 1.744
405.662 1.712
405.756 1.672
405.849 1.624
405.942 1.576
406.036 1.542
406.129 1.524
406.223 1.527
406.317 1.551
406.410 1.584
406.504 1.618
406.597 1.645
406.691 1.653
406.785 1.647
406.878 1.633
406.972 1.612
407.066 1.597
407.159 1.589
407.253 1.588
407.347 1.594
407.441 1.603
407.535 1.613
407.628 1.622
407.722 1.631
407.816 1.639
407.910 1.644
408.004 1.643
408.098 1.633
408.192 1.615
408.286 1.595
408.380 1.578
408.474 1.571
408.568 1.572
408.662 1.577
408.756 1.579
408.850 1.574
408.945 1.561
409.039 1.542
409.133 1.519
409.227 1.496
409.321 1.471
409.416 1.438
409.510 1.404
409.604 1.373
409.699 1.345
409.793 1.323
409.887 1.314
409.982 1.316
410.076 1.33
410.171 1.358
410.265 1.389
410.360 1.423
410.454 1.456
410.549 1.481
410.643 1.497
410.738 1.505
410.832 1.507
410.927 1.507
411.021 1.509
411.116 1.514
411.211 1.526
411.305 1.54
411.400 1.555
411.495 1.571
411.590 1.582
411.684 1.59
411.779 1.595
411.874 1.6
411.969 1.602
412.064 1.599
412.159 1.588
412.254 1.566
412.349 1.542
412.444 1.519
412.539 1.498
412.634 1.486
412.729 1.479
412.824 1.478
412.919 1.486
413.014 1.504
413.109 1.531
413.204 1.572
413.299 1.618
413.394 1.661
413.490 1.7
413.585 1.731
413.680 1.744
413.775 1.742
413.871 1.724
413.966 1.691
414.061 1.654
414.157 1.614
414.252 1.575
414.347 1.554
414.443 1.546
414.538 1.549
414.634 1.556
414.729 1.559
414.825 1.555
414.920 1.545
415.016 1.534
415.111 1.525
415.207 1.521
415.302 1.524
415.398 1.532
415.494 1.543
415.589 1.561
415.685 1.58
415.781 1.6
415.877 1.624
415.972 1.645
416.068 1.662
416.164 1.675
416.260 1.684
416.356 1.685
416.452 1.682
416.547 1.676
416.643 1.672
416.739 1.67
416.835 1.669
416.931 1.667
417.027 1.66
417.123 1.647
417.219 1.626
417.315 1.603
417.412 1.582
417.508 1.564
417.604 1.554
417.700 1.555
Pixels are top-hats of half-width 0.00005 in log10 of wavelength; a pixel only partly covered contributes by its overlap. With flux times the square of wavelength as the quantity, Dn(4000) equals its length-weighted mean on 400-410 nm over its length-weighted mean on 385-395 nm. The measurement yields 1.46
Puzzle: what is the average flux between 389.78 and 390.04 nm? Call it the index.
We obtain 1.11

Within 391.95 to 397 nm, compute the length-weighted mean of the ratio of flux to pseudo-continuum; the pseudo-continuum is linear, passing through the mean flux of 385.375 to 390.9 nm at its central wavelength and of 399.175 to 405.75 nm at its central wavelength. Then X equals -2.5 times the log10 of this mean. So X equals 0.26 mag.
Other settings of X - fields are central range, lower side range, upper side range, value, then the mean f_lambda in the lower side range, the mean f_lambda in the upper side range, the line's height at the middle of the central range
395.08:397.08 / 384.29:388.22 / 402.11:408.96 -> 0.284 mag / 1.23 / 1.63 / 1.43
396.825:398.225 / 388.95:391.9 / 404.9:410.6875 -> 0.282 mag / 1.26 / 1.57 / 1.39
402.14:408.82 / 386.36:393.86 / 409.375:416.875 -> -0.150 mag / 1.16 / 1.55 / 1.42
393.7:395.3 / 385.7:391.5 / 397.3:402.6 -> 0.123 mag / 1.22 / 1.54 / 1.39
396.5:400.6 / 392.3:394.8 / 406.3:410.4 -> -0.112 mag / 1.04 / 1.54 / 1.21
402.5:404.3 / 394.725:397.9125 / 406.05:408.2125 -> -0.149 mag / 1.12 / 1.61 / 1.44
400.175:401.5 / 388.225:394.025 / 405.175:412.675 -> -0.206 mag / 1.14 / 1.56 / 1.37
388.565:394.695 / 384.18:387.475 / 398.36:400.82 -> 0.199 mag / 1.24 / 1.6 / 1.39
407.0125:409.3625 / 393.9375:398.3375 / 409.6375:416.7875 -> -0.105 mag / 1.16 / 1.56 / 1.44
